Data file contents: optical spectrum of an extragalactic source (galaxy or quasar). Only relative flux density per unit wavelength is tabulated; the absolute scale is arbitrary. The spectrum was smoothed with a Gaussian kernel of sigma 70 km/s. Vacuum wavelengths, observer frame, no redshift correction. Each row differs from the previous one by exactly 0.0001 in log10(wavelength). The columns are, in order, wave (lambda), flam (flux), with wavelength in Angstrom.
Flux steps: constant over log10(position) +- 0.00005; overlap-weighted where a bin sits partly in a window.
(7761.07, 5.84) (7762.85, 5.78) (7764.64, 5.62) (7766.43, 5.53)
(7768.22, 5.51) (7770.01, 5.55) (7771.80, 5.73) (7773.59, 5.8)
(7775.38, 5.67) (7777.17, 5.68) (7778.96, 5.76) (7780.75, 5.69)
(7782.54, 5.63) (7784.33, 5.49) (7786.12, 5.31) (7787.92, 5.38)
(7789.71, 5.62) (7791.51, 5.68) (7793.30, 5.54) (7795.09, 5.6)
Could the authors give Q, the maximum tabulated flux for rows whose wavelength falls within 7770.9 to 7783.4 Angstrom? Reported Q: 5.8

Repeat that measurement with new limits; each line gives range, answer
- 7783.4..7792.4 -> 5.68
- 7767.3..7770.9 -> 5.55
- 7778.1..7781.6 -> 5.76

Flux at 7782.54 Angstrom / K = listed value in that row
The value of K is 5.63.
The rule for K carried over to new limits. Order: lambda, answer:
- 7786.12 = 5.31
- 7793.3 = 5.54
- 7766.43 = 5.53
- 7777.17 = 5.68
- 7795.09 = 5.6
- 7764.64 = 5.62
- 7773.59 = 5.8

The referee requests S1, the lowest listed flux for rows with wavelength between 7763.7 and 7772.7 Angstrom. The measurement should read 5.51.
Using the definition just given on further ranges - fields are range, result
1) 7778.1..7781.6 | 5.69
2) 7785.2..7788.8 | 5.31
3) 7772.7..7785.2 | 5.49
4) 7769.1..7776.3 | 5.55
